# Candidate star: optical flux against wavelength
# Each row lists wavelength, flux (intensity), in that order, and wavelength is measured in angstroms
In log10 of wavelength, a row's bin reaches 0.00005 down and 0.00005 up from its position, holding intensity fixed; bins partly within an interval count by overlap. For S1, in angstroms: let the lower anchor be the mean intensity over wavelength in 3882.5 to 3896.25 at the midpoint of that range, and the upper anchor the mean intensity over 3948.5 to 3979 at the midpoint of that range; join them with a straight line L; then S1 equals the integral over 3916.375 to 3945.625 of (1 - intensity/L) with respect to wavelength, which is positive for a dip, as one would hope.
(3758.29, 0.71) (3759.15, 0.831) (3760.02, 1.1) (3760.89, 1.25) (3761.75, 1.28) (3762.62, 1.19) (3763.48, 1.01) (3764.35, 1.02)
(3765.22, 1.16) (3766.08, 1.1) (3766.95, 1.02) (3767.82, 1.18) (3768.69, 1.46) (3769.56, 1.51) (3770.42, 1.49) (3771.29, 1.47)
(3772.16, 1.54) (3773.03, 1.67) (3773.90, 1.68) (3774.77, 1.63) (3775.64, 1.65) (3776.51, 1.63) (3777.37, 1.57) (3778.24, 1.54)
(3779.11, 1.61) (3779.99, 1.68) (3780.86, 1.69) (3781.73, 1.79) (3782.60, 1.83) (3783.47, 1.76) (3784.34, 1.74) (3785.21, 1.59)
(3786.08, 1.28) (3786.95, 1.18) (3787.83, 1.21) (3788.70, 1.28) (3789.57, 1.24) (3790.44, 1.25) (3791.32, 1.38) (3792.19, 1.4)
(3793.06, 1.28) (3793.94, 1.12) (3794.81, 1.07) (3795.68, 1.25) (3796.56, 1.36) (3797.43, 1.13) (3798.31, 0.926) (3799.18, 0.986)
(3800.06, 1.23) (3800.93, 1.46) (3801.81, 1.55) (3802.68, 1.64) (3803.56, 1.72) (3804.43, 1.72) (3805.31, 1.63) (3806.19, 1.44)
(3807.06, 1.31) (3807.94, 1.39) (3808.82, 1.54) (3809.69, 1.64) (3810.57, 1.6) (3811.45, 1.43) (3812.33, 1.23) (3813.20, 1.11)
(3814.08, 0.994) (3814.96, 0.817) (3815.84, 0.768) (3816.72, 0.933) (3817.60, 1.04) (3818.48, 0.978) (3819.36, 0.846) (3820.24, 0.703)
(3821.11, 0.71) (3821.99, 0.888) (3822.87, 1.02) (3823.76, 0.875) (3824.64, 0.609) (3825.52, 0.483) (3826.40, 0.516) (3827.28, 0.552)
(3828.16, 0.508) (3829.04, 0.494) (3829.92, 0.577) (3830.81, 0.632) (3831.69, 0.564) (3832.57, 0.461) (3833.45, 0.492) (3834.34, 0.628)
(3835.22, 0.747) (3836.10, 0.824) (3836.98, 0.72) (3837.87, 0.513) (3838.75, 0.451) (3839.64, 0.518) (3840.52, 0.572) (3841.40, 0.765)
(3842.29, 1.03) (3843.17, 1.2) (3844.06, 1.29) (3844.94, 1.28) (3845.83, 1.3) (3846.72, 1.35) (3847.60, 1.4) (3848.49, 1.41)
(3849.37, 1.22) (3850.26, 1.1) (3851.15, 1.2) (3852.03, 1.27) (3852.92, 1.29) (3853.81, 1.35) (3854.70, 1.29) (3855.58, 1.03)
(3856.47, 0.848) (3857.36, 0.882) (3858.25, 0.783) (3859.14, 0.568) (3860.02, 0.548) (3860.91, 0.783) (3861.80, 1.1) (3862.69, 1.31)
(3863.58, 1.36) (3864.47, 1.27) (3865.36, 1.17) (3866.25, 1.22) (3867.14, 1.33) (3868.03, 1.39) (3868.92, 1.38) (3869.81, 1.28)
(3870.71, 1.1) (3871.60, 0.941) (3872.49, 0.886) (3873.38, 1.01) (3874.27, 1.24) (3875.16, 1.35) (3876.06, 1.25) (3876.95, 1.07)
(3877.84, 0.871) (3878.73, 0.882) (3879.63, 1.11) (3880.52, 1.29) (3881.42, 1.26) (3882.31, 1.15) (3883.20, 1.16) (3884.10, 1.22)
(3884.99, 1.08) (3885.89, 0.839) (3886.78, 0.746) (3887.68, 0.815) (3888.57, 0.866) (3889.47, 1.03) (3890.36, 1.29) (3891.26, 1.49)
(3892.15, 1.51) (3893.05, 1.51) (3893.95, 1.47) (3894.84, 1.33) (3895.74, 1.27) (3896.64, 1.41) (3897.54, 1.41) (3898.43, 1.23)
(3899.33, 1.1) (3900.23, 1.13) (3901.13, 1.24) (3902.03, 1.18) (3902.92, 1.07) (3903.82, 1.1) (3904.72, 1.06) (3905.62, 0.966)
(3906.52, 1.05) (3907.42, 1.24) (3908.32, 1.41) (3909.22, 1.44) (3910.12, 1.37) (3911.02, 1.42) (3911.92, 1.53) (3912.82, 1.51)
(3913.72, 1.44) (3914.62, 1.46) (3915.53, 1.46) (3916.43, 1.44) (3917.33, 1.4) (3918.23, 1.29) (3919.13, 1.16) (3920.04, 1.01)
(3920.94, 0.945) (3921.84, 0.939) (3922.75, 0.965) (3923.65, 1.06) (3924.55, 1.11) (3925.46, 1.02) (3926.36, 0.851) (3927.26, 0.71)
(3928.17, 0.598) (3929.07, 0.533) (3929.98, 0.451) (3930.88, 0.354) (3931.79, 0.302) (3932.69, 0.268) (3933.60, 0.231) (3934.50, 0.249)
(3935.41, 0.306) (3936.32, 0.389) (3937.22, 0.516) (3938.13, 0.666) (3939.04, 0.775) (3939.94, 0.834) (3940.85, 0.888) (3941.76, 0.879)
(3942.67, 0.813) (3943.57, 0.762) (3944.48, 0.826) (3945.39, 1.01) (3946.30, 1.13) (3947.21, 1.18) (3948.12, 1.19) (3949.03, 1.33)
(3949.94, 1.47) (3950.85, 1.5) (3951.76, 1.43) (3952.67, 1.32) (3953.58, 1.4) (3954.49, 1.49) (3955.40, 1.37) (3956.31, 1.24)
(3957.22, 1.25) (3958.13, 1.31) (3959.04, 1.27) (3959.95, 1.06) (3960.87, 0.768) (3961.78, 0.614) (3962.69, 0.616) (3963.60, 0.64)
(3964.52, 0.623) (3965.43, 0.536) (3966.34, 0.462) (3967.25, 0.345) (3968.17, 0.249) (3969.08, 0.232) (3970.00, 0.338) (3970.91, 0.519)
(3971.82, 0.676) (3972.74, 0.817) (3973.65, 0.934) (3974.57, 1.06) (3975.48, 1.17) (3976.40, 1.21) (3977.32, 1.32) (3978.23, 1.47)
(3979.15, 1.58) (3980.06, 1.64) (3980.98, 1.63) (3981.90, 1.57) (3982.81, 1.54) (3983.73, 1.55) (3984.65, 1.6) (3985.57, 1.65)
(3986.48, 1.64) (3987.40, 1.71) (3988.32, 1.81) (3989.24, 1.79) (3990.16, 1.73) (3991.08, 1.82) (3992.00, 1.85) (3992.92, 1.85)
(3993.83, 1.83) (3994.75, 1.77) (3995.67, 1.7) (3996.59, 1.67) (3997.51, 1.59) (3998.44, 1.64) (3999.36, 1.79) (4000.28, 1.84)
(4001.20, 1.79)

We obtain 8.4 angstroms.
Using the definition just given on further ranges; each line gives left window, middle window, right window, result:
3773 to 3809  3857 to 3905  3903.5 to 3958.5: 1.5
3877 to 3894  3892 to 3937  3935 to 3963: 1.4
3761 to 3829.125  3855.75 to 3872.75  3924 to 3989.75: 1.2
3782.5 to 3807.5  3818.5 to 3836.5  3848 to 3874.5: 8.4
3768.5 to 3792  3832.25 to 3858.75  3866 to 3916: 7.2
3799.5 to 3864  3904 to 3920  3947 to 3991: -3.1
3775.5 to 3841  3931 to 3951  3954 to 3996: 7.0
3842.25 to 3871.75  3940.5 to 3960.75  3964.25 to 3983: -4.0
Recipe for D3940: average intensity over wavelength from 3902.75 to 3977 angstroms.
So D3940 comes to 0.949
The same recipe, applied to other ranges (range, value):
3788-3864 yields 1.04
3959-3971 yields 0.569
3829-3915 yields 1.1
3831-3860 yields 0.94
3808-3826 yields 1.02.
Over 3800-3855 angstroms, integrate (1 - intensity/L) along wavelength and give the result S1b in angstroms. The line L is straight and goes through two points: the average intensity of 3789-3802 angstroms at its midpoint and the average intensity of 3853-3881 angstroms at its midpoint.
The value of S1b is 6.99 angstroms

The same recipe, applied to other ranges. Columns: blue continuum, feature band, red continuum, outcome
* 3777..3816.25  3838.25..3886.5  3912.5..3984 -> 4.2 angstroms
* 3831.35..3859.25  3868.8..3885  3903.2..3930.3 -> -1.5 angstroms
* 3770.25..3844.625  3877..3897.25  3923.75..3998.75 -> -0.9 angstroms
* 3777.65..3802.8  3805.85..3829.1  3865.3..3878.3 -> 6.0 angstroms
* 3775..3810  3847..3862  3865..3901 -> 2.4 angstroms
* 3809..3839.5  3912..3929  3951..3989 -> -1.9 angstroms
